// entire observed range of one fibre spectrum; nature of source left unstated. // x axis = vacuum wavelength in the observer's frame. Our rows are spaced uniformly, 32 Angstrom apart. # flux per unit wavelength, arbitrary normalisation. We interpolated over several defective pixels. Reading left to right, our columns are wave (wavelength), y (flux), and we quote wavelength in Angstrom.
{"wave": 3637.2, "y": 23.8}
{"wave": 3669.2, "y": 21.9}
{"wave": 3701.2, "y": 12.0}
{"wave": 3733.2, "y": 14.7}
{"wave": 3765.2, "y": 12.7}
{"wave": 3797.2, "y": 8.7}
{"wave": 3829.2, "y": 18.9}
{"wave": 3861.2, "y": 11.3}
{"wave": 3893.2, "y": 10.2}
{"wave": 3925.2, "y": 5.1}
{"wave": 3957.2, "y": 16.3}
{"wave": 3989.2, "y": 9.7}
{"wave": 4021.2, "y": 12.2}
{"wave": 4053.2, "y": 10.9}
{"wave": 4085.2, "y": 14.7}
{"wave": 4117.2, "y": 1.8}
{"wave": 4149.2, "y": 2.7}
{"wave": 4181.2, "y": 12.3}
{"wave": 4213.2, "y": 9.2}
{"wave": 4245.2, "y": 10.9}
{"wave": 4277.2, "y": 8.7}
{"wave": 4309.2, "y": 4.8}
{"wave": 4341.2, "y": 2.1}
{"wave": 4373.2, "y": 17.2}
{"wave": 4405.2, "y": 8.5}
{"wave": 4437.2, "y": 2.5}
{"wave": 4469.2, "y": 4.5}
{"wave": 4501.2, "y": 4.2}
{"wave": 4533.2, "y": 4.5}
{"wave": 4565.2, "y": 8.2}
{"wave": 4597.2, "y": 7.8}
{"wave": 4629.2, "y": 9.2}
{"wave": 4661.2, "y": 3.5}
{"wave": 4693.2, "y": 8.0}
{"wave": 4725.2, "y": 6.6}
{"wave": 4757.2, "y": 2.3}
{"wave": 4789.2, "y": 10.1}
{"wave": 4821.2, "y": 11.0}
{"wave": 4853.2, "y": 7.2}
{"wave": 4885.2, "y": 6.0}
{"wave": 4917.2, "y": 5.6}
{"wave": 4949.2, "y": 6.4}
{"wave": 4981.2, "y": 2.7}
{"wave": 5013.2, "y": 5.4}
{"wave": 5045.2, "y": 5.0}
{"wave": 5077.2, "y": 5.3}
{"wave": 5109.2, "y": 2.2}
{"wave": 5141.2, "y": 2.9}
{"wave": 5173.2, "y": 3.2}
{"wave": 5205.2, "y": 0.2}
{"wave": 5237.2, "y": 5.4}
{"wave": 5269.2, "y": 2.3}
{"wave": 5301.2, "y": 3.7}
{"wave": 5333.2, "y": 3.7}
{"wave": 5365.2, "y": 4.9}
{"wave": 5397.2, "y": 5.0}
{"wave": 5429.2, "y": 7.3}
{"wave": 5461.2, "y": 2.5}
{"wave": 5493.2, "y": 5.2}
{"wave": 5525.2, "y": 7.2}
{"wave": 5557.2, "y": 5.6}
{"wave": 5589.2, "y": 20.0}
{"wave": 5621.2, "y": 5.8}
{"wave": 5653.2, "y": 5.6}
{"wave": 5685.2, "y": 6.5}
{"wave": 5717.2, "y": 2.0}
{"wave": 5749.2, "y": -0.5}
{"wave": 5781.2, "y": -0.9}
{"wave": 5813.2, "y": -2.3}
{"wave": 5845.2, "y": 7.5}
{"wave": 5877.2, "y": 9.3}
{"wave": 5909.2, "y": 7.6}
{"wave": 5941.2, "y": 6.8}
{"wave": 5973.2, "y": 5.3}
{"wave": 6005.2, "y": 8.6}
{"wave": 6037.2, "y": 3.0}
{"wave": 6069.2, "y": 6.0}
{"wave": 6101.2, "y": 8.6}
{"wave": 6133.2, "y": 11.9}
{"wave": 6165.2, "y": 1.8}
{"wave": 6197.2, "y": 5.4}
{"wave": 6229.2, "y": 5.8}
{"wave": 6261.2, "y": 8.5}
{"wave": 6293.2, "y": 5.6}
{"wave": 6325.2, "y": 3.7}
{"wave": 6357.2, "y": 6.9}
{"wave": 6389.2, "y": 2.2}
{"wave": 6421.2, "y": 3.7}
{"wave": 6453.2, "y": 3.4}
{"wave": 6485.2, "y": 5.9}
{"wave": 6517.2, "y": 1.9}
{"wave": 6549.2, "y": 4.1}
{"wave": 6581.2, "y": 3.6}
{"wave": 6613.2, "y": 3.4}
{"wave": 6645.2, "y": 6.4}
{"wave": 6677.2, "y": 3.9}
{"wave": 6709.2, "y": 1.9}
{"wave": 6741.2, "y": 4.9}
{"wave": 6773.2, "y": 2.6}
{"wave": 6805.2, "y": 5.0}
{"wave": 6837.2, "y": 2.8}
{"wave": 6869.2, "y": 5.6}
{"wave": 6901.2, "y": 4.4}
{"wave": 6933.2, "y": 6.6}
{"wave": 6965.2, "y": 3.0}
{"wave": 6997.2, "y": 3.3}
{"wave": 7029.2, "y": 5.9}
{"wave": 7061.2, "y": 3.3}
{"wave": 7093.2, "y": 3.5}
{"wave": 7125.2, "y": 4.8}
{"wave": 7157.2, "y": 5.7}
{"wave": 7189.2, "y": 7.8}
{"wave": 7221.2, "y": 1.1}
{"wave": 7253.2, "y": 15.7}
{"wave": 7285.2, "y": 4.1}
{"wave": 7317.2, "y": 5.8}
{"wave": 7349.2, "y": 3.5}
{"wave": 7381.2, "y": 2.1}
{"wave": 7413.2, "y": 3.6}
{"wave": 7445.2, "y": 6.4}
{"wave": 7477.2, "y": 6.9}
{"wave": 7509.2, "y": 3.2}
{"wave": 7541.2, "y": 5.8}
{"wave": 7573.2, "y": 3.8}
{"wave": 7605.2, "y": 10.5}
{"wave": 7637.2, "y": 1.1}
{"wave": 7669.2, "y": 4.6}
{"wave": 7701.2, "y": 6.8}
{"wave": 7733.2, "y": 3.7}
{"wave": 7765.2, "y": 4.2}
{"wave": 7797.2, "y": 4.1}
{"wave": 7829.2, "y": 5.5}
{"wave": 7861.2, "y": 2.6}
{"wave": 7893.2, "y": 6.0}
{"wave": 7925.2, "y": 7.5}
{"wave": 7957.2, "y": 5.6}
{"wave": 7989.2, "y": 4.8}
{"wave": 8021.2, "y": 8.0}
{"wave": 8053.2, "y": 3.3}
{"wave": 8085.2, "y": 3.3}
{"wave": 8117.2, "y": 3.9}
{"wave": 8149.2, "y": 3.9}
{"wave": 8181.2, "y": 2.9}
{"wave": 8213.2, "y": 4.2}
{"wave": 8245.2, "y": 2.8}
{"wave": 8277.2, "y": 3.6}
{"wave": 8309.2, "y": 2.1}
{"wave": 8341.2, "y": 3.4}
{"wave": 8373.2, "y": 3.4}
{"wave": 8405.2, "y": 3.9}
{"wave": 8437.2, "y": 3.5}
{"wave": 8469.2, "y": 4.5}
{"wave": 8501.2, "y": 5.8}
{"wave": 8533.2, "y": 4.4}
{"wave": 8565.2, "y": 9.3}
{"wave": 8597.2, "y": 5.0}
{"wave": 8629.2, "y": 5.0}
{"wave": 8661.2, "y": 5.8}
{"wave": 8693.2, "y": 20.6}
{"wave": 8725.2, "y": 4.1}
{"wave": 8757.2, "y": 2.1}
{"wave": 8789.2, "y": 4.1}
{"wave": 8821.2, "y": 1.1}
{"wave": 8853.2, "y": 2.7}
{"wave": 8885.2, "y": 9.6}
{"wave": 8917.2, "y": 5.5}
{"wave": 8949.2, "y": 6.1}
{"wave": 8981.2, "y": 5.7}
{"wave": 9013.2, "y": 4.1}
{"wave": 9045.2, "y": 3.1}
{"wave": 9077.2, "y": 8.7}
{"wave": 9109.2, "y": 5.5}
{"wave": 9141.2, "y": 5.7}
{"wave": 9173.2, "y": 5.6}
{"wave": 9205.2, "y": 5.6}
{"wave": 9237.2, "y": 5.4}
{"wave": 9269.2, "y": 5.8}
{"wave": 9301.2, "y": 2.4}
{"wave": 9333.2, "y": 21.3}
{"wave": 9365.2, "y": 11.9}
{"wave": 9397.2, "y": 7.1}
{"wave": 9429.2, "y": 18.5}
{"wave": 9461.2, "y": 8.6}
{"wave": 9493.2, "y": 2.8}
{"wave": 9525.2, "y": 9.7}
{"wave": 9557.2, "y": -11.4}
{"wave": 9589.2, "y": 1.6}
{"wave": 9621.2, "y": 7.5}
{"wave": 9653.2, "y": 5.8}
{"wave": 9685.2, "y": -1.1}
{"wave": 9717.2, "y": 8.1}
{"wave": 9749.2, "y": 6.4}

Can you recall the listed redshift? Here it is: 1.331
